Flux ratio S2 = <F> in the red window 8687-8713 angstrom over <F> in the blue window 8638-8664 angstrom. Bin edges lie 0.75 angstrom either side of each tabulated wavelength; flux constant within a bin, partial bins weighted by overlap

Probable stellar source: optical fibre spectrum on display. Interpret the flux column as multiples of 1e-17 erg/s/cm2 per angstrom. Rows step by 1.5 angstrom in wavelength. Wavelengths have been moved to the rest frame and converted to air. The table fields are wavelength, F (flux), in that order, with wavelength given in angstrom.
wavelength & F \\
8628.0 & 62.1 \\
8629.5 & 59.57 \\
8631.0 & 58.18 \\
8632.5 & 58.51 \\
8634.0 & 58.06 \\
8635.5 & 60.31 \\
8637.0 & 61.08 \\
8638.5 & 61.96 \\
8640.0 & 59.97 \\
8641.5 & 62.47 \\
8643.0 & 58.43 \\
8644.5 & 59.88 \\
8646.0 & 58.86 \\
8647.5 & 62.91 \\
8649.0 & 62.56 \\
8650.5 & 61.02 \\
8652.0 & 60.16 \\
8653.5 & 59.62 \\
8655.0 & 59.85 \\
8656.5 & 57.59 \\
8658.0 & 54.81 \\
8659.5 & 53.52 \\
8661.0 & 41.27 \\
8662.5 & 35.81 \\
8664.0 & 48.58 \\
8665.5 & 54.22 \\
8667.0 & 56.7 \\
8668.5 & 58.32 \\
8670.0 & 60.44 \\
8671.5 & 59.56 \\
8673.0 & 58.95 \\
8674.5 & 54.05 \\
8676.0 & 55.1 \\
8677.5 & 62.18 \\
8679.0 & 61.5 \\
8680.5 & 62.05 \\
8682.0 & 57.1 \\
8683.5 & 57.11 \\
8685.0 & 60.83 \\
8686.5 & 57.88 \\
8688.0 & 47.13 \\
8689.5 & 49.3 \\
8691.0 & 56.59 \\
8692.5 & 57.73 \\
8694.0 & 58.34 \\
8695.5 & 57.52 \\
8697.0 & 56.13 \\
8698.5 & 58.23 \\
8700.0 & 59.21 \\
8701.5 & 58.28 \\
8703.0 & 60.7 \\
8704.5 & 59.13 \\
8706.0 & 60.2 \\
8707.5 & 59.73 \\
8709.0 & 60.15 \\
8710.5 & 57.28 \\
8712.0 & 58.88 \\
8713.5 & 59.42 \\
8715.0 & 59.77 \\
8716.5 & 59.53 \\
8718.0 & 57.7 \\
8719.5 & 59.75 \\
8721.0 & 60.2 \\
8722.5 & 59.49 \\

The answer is 1.01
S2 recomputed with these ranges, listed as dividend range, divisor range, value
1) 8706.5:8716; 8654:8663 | 1.16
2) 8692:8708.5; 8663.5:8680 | 1.02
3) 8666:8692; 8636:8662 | 0.98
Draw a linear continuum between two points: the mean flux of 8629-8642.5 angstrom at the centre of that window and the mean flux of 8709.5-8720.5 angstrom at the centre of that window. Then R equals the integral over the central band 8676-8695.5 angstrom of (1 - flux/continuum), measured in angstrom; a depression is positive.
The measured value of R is 0.7 angstrom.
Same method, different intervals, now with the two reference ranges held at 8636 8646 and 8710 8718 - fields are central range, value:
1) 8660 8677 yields 1.9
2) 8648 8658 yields 0.1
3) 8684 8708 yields 0.8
